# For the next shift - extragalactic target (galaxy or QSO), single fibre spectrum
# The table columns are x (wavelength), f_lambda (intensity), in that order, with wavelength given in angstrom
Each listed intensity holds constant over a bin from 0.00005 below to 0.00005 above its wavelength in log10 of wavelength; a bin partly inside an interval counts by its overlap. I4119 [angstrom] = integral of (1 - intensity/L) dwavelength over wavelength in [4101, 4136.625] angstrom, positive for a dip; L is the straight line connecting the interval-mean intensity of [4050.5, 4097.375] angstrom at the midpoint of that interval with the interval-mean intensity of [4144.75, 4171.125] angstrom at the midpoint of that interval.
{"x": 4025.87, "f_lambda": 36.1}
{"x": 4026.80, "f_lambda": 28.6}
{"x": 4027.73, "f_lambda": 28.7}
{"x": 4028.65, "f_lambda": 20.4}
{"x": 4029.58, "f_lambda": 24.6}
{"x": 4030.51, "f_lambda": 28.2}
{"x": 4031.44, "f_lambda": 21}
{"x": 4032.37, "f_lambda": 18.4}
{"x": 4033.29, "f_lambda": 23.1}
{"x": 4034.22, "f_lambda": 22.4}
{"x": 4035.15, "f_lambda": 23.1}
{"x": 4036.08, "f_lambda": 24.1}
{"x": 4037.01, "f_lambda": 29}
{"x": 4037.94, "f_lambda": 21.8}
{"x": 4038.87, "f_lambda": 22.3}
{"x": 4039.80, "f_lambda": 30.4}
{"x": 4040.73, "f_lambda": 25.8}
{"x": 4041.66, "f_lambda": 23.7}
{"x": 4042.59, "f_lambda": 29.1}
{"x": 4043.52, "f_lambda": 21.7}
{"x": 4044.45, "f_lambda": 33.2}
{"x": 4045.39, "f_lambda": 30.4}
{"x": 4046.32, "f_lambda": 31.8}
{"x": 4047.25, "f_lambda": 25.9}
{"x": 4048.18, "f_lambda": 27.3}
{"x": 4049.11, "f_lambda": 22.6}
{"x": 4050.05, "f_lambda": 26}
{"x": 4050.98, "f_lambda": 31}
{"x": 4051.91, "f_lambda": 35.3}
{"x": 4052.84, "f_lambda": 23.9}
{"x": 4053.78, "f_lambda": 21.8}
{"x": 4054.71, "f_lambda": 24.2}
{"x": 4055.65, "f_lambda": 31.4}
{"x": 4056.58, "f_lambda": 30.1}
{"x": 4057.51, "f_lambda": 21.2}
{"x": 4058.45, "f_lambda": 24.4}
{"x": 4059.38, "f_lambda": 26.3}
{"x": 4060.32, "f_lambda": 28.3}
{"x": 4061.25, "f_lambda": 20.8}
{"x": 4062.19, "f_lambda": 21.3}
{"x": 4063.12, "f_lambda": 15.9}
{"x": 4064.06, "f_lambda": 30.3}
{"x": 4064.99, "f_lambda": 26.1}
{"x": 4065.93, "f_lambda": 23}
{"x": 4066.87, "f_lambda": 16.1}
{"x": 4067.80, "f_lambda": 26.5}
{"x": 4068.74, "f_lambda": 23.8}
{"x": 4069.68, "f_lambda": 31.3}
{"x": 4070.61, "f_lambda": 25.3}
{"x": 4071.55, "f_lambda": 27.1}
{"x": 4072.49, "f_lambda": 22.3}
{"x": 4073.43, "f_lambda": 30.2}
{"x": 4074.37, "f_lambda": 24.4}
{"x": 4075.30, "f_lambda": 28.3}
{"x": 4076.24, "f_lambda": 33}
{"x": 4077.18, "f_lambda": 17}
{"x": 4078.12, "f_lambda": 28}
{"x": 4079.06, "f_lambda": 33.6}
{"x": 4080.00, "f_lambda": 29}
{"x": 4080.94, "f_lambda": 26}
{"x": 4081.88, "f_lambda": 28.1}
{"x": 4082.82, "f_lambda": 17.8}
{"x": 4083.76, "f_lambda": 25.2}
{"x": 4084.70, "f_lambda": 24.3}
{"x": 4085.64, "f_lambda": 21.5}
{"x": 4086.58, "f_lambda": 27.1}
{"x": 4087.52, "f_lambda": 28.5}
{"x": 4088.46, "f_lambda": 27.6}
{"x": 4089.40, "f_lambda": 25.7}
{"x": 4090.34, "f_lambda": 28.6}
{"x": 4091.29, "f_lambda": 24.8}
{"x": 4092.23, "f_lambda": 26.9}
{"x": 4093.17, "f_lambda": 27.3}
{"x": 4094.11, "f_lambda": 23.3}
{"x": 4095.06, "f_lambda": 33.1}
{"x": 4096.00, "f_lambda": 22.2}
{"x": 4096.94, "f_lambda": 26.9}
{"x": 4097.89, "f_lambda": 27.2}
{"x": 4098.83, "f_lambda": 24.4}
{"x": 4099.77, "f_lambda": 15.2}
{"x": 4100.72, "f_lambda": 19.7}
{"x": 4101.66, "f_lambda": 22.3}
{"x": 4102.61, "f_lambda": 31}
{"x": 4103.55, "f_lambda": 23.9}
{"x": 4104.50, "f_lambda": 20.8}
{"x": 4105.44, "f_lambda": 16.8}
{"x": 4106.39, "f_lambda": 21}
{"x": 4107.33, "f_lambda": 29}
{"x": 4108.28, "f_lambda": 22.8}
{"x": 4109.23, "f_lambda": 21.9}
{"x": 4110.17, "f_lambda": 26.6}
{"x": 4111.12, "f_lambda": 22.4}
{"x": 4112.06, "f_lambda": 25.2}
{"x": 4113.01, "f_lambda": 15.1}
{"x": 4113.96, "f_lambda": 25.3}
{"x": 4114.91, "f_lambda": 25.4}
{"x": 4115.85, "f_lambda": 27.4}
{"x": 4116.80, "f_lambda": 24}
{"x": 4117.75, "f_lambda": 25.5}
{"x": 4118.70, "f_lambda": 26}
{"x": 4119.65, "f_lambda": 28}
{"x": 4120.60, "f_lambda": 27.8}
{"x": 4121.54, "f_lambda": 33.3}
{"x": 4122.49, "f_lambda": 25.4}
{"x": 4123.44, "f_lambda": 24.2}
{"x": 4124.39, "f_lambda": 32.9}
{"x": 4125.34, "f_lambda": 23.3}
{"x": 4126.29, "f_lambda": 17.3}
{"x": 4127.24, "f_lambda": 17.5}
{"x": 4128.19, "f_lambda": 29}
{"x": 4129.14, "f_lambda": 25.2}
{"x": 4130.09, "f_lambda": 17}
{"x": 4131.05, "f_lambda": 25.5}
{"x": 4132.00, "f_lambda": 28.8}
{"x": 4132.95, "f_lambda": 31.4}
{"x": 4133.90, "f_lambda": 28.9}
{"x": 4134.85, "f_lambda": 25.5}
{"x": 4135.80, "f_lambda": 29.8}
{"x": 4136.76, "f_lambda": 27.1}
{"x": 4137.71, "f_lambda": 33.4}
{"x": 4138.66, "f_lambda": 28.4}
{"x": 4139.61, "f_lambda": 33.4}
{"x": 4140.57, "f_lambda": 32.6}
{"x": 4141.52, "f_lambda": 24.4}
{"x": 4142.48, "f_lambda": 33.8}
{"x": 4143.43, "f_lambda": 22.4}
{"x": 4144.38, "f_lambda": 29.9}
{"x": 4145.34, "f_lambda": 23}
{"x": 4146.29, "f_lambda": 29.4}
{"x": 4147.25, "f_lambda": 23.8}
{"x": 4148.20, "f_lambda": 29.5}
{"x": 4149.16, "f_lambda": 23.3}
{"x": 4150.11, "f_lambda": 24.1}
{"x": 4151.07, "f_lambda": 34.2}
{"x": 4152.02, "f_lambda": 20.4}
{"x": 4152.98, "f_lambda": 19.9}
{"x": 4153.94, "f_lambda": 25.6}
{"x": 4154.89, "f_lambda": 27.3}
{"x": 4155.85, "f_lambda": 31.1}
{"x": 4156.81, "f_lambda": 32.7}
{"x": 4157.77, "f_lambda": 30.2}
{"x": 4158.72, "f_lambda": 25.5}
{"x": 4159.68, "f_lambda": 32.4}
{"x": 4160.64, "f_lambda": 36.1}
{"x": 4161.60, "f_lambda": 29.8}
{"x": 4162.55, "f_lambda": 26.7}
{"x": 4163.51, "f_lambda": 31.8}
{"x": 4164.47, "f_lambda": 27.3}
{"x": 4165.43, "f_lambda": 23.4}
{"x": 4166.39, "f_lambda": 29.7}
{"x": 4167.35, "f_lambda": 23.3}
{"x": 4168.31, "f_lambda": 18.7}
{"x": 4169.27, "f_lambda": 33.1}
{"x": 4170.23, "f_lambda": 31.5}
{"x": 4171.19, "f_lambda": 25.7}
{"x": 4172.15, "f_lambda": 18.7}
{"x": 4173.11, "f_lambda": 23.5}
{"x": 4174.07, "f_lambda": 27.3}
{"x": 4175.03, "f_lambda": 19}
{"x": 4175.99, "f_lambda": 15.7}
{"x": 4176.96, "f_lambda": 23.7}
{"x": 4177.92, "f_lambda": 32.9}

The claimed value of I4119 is 2.4 angstrom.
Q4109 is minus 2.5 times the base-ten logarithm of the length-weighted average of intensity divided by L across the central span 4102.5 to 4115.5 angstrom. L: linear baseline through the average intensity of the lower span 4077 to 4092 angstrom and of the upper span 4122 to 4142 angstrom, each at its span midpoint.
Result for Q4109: 0.14 mag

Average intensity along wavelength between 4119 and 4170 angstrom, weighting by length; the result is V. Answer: 27.3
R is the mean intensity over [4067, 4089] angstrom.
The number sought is 26.2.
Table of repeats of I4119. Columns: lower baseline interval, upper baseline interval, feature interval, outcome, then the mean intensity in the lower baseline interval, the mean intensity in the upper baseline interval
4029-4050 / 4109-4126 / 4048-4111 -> 0.5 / 25.4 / 25.5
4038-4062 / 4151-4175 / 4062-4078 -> 1.1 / 26.6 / 27.2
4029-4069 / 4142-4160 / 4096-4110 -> 1.7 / 25.3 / 27.2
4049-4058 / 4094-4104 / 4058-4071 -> 1.0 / 26.9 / 24.5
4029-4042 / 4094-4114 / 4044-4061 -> -2.5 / 24.1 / 23.4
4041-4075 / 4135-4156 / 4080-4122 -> 2.9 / 26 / 27.5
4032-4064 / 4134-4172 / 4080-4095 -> 0.4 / 25.6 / 27.9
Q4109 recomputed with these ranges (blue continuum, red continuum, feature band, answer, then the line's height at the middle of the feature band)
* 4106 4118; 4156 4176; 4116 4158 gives -0.06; 25.4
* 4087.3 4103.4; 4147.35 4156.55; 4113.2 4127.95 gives 0.02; 25.8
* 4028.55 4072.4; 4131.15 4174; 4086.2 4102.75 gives 0.04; 26.4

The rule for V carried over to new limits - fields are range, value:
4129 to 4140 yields 27.9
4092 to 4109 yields 24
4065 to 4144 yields 25.7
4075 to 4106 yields 25.3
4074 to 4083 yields 26.8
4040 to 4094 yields 26.1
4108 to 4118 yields 23.8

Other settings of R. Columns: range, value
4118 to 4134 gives 25.9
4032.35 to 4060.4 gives 26.2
